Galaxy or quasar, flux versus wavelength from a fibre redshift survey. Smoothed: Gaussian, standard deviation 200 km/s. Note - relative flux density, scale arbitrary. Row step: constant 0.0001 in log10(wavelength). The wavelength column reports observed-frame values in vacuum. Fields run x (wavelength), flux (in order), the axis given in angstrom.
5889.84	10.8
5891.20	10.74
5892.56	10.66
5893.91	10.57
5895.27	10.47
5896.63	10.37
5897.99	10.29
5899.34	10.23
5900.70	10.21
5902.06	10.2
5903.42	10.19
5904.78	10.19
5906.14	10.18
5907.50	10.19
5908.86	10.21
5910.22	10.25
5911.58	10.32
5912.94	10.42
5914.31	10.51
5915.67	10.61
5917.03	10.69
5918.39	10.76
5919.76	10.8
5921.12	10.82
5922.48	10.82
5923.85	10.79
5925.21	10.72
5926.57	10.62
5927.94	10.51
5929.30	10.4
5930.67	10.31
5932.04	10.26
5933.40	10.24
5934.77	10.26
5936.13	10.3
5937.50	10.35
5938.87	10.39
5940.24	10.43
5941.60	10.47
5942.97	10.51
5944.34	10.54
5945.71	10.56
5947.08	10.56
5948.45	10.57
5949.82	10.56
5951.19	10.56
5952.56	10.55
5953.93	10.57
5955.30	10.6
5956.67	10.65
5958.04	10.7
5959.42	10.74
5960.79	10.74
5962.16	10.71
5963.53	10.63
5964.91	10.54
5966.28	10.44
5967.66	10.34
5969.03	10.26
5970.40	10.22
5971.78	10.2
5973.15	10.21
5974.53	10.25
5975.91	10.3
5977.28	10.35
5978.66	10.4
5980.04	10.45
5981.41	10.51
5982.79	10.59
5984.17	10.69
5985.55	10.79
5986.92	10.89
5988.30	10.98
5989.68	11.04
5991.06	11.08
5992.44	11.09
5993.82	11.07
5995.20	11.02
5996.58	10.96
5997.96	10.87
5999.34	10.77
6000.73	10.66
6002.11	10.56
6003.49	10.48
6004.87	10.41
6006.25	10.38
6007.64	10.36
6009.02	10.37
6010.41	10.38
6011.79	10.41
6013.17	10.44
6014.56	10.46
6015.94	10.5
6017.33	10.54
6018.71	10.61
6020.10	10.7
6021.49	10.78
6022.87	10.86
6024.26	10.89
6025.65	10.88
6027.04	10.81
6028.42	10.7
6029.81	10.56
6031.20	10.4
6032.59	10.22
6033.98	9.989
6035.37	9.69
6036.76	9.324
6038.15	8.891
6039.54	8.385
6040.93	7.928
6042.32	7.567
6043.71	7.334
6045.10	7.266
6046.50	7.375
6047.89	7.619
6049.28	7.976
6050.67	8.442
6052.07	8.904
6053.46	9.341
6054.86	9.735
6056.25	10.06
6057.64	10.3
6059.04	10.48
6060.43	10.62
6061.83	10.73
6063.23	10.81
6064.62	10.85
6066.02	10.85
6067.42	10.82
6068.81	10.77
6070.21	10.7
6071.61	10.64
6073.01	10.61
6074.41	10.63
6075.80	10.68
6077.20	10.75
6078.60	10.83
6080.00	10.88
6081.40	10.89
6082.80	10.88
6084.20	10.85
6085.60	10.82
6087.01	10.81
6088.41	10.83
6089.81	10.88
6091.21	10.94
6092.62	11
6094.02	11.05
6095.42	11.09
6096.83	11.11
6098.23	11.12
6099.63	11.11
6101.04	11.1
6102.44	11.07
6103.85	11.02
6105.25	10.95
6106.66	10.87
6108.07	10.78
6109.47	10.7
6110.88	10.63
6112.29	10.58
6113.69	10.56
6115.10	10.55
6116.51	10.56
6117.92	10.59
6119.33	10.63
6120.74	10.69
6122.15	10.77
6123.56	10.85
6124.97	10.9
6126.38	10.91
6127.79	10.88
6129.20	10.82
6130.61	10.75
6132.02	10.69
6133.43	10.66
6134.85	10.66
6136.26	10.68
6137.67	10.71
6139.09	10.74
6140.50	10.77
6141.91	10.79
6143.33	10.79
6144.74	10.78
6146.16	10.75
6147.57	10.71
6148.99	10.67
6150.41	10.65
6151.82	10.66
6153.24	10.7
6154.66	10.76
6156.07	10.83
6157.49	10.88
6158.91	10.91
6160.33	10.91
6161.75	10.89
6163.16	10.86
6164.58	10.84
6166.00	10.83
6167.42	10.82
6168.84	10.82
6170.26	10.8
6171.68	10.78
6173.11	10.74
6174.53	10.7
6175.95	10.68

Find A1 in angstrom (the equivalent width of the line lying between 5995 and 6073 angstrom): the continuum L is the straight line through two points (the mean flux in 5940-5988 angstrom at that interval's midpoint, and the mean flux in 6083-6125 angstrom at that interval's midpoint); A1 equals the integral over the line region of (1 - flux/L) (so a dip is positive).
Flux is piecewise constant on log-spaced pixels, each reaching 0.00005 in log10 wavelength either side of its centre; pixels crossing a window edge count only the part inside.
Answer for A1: 4.9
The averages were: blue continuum 10.5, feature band 10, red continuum 10.8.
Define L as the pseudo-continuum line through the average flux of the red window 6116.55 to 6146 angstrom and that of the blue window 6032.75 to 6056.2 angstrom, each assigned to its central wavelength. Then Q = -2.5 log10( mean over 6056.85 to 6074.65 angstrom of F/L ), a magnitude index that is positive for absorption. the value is -0.17 mag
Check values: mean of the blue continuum 8.57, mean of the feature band 10.7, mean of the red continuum 10.7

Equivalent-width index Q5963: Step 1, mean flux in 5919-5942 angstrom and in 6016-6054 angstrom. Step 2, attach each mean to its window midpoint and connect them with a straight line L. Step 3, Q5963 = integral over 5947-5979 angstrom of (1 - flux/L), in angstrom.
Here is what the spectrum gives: -1.0 angstrom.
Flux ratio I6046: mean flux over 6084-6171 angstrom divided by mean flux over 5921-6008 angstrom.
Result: 1.02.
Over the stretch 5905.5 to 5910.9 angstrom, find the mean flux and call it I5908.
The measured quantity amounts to 10.2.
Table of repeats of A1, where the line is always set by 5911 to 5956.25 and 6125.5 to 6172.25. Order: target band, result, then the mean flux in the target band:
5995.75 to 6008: -0.01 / 10.6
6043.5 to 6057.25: 2.81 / 8.49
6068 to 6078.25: 0.00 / 10.7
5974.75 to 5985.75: 0.10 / 10.5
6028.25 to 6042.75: 1.68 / 9.41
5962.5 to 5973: 0.19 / 10.4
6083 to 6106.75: -0.58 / 11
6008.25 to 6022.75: 0.13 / 10.5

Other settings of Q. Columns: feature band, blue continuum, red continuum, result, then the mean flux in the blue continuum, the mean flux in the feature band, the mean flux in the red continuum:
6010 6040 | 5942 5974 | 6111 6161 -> 0.030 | 10.5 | 10.3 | 10.7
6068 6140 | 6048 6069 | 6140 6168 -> -0.047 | 9.96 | 10.8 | 10.8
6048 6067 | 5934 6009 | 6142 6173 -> 0.085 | 10.6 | 9.87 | 10.8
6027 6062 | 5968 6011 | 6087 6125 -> 0.165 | 10.6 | 9.21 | 10.8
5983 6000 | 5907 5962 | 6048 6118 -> -0.039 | 10.5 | 10.9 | 10.6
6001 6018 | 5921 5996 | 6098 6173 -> 0.019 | 10.6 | 10.4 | 10.8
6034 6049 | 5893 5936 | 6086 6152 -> 0.283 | 10.4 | 8.22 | 10.8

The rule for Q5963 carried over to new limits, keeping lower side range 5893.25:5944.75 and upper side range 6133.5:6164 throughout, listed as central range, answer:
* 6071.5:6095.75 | -0.4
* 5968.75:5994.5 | -0.2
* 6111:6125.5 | 0.1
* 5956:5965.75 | -0.2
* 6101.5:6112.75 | -0.1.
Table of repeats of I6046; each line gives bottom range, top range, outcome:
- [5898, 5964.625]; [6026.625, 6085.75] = 0.94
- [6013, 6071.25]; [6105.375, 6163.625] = 1.10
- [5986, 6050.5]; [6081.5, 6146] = 1.08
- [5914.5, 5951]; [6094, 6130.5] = 1.03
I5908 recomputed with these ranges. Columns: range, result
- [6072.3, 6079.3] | 10.7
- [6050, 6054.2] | 8.89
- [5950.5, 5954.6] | 10.6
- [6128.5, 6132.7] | 10.8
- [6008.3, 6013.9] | 10.4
